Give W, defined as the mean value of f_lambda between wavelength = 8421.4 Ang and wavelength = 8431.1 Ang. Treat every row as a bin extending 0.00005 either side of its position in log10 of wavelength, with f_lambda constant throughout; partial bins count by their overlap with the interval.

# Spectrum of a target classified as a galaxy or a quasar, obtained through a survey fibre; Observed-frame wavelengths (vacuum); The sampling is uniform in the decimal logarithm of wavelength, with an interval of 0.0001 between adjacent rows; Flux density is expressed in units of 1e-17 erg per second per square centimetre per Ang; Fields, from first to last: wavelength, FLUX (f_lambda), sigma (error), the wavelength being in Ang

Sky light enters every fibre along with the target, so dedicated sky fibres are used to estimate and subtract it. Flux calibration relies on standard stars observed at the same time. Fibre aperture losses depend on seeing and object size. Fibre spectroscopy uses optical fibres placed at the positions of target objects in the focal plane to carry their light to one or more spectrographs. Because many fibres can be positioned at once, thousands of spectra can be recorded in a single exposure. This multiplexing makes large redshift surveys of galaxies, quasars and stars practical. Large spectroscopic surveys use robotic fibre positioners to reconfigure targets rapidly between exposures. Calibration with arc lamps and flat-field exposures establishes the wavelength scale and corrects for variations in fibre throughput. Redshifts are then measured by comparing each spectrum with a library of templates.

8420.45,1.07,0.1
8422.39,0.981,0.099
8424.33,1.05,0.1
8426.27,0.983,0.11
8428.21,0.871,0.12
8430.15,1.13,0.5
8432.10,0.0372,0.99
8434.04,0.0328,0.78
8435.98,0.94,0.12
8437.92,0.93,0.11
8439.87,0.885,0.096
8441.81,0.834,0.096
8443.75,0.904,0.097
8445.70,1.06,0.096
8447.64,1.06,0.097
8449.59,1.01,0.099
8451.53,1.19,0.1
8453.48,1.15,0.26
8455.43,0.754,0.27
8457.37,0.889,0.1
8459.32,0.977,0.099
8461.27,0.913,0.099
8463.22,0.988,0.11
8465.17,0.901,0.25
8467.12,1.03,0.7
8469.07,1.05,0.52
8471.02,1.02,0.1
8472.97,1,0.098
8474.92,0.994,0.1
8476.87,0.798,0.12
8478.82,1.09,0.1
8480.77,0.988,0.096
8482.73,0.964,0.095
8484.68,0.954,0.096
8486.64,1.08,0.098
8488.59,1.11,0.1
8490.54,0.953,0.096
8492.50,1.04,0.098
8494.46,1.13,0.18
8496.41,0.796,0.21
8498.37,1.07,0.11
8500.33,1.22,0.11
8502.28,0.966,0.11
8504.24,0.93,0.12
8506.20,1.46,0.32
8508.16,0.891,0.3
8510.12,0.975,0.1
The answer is 1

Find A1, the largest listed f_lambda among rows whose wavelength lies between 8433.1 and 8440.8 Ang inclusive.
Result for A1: 0.94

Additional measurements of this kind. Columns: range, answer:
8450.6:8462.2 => 1.19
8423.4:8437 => 1.13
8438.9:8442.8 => 0.885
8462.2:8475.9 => 1.05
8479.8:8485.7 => 0.988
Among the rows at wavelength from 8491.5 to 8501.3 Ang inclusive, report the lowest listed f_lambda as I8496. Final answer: 0.796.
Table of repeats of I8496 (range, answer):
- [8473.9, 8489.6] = 0.798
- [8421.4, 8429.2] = 0.871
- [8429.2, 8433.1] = 0.0372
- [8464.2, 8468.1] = 0.901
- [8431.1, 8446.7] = 0.0328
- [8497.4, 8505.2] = 0.93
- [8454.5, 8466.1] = 0.754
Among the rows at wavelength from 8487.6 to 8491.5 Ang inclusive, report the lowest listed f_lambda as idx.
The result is 0.953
